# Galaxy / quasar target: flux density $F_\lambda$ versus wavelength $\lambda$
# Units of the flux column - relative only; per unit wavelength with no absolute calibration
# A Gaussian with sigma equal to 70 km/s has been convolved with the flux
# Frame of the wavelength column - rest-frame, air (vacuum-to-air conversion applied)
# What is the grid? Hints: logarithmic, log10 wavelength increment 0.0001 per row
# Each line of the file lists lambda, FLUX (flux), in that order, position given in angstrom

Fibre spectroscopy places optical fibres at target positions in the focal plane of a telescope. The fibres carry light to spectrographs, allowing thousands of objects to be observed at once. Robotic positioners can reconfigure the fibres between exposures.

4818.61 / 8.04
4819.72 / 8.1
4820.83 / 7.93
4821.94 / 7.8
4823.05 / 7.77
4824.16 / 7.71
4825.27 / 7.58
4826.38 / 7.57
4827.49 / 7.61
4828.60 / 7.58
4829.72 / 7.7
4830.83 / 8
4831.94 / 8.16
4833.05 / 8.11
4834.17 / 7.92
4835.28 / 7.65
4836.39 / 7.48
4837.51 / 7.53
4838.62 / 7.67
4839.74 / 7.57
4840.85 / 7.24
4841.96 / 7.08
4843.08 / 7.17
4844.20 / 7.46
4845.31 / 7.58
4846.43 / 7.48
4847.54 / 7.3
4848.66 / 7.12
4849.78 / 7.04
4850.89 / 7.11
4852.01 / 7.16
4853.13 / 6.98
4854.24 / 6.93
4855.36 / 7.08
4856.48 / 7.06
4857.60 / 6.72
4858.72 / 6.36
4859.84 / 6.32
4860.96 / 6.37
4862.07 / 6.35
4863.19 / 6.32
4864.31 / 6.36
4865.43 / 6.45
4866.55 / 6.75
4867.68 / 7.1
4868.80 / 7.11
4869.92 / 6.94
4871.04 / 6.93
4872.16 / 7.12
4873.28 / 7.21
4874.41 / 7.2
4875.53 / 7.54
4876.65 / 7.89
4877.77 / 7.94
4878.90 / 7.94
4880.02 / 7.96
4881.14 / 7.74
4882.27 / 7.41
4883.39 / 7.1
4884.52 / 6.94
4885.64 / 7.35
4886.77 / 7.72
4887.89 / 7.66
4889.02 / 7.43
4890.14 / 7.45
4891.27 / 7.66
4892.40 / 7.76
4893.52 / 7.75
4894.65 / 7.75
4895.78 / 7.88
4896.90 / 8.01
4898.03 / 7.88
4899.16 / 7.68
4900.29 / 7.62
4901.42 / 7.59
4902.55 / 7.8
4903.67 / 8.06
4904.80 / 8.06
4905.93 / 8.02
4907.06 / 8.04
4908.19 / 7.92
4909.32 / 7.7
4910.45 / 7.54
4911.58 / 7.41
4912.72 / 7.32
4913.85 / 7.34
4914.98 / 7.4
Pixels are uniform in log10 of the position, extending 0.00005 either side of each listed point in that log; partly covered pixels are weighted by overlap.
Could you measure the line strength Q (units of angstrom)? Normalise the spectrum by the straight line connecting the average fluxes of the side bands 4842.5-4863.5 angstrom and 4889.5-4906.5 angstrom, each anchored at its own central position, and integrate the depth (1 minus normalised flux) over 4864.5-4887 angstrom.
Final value 0.3 angstrom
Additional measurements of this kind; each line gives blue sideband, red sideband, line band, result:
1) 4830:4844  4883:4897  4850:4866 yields 1.9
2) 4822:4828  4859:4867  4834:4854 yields -0.9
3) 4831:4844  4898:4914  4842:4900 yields 3.2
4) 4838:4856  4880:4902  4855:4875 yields 1.7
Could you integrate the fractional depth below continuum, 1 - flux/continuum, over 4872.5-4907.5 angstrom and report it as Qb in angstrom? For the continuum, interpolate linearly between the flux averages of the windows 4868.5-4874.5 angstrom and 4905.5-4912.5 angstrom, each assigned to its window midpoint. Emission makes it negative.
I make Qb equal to -1.30 angstrom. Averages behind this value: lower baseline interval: 7.07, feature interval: 7.67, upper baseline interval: 7.74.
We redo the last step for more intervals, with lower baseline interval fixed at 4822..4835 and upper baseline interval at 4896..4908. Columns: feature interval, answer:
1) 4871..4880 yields 0.4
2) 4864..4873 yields 1.1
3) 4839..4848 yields 0.5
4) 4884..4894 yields 0.4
